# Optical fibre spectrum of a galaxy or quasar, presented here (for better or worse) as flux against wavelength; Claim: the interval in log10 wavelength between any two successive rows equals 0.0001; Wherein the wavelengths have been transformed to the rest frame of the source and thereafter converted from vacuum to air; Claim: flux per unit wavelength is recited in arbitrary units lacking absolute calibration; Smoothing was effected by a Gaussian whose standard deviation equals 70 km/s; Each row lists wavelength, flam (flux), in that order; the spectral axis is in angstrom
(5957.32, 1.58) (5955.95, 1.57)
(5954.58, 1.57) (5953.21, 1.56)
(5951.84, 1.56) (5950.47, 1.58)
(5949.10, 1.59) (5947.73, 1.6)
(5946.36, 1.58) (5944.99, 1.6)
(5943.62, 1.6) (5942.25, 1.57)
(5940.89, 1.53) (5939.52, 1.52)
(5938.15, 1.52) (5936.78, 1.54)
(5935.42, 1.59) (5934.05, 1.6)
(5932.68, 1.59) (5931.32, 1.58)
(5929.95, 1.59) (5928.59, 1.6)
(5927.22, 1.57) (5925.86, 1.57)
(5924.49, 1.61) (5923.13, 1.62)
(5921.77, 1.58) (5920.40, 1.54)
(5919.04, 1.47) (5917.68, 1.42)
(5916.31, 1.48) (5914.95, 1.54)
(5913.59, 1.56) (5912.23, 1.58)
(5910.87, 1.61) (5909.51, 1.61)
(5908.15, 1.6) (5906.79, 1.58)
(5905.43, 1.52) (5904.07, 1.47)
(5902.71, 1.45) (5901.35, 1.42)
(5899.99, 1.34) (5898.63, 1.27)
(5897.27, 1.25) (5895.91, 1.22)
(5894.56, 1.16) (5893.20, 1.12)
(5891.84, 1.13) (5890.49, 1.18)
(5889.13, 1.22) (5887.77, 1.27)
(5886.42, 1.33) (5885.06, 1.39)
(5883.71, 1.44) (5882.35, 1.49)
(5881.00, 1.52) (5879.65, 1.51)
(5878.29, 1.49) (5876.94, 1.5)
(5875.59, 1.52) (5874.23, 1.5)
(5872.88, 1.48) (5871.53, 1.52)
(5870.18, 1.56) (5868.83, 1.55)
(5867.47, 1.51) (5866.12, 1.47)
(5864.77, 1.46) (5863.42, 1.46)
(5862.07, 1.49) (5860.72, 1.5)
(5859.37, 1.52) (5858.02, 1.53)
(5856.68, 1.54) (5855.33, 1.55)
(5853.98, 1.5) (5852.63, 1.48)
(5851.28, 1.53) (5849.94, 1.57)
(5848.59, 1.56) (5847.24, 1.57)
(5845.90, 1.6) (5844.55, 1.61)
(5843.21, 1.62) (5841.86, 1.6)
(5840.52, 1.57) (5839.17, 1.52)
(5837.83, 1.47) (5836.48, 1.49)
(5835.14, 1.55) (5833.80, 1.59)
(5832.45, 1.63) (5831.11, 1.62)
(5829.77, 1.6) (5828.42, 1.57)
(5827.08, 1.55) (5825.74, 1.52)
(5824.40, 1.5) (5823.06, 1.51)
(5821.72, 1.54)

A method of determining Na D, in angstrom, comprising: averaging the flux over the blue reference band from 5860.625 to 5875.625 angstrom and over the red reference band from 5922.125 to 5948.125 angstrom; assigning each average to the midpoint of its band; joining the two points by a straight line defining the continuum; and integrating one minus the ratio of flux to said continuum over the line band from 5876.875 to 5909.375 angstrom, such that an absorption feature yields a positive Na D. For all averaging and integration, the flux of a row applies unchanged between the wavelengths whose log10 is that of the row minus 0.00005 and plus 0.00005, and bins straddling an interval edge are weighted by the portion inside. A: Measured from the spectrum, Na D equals 3.4 angstrom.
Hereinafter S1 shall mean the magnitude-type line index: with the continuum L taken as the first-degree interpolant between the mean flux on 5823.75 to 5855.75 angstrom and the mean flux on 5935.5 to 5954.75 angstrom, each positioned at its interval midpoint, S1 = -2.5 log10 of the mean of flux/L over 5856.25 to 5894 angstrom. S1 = 0.09 mag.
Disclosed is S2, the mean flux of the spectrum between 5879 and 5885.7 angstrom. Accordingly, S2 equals 1.47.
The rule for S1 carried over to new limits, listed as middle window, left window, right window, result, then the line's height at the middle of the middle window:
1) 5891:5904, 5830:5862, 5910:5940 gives 0.22 mag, 1.56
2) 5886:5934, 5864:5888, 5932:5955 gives 0.06 mag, 1.52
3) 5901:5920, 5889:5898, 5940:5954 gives -0.17 mag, 1.31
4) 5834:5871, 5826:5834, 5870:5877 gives 0.01 mag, 1.55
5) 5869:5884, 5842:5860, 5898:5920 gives 0.02 mag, 1.53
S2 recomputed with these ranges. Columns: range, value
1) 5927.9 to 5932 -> 1.59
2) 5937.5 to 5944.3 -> 1.55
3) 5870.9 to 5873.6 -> 1.5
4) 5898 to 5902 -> 1.34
